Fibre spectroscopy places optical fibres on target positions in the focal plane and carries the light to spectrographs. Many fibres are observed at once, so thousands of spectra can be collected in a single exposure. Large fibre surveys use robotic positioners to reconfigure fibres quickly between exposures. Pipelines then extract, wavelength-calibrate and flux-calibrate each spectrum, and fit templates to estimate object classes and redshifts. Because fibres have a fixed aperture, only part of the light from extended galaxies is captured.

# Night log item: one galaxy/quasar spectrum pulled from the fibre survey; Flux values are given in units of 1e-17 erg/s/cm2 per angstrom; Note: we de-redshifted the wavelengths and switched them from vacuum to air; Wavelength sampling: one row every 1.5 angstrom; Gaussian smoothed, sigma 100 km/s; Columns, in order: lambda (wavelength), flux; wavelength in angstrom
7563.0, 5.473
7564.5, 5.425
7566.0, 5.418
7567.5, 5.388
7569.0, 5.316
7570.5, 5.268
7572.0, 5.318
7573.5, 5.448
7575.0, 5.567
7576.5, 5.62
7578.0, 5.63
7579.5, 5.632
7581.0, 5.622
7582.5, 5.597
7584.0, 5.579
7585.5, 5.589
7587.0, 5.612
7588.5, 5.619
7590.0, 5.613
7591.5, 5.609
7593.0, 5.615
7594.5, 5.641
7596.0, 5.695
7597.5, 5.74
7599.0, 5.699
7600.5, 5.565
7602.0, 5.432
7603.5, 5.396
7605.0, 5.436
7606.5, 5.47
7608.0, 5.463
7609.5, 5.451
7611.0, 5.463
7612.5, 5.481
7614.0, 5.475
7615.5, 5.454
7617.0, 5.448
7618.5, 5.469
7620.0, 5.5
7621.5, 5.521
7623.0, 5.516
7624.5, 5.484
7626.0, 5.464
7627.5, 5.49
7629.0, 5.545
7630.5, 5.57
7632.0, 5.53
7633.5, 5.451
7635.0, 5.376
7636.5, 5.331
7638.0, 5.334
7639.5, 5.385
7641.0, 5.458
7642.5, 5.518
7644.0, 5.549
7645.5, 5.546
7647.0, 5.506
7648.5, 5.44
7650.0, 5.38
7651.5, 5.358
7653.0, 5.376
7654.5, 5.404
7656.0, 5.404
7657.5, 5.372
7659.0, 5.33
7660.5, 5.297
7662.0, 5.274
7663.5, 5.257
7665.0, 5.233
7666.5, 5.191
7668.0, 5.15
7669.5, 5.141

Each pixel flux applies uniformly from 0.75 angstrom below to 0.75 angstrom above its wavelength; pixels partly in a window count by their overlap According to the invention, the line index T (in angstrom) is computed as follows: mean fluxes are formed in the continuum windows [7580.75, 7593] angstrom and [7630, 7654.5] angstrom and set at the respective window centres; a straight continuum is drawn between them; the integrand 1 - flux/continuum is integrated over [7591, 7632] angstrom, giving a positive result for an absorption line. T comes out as 0.1 angstrom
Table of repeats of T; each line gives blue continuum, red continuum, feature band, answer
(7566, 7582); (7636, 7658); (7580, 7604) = -0.60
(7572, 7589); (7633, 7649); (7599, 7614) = 0.13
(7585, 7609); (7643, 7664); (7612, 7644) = 0.04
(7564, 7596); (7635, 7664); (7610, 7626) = -0.06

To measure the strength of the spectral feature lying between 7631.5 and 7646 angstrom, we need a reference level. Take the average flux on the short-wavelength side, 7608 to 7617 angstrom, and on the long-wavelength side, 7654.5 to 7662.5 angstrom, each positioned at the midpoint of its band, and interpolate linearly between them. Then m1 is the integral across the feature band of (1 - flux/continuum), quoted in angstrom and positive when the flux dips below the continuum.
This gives -0.13 angstrom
